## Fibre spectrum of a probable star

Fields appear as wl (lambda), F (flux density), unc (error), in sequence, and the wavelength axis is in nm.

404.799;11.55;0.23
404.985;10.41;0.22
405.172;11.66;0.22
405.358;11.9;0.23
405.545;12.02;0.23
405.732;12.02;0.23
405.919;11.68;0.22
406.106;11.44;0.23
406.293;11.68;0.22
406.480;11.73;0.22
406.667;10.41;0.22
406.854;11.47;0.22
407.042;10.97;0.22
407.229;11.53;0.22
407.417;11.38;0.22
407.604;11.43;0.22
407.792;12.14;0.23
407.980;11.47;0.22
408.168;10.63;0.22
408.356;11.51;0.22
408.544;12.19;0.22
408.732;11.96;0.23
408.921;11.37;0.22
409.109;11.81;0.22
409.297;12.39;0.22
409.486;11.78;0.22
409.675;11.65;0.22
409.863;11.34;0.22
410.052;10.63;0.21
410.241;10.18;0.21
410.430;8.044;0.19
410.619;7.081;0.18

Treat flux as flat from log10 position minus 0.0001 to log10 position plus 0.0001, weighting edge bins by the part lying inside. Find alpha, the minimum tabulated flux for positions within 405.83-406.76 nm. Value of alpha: 10.41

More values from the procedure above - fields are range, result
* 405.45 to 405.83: 12.02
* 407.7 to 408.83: 10.63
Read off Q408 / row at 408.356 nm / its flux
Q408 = 11.51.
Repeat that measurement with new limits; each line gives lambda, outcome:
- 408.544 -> 12.19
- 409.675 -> 11.65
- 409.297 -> 12.39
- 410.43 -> 8.044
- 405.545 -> 12.02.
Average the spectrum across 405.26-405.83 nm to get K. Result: 12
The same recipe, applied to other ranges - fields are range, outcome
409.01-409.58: 12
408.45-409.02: 11.8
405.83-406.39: 11.6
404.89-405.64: 11.5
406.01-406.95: 11.3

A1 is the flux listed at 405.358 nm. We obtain 11.9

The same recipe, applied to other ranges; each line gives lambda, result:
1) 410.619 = 7.081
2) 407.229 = 11.53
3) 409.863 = 11.34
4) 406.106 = 11.44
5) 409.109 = 11.81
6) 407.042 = 10.97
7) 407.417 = 11.38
